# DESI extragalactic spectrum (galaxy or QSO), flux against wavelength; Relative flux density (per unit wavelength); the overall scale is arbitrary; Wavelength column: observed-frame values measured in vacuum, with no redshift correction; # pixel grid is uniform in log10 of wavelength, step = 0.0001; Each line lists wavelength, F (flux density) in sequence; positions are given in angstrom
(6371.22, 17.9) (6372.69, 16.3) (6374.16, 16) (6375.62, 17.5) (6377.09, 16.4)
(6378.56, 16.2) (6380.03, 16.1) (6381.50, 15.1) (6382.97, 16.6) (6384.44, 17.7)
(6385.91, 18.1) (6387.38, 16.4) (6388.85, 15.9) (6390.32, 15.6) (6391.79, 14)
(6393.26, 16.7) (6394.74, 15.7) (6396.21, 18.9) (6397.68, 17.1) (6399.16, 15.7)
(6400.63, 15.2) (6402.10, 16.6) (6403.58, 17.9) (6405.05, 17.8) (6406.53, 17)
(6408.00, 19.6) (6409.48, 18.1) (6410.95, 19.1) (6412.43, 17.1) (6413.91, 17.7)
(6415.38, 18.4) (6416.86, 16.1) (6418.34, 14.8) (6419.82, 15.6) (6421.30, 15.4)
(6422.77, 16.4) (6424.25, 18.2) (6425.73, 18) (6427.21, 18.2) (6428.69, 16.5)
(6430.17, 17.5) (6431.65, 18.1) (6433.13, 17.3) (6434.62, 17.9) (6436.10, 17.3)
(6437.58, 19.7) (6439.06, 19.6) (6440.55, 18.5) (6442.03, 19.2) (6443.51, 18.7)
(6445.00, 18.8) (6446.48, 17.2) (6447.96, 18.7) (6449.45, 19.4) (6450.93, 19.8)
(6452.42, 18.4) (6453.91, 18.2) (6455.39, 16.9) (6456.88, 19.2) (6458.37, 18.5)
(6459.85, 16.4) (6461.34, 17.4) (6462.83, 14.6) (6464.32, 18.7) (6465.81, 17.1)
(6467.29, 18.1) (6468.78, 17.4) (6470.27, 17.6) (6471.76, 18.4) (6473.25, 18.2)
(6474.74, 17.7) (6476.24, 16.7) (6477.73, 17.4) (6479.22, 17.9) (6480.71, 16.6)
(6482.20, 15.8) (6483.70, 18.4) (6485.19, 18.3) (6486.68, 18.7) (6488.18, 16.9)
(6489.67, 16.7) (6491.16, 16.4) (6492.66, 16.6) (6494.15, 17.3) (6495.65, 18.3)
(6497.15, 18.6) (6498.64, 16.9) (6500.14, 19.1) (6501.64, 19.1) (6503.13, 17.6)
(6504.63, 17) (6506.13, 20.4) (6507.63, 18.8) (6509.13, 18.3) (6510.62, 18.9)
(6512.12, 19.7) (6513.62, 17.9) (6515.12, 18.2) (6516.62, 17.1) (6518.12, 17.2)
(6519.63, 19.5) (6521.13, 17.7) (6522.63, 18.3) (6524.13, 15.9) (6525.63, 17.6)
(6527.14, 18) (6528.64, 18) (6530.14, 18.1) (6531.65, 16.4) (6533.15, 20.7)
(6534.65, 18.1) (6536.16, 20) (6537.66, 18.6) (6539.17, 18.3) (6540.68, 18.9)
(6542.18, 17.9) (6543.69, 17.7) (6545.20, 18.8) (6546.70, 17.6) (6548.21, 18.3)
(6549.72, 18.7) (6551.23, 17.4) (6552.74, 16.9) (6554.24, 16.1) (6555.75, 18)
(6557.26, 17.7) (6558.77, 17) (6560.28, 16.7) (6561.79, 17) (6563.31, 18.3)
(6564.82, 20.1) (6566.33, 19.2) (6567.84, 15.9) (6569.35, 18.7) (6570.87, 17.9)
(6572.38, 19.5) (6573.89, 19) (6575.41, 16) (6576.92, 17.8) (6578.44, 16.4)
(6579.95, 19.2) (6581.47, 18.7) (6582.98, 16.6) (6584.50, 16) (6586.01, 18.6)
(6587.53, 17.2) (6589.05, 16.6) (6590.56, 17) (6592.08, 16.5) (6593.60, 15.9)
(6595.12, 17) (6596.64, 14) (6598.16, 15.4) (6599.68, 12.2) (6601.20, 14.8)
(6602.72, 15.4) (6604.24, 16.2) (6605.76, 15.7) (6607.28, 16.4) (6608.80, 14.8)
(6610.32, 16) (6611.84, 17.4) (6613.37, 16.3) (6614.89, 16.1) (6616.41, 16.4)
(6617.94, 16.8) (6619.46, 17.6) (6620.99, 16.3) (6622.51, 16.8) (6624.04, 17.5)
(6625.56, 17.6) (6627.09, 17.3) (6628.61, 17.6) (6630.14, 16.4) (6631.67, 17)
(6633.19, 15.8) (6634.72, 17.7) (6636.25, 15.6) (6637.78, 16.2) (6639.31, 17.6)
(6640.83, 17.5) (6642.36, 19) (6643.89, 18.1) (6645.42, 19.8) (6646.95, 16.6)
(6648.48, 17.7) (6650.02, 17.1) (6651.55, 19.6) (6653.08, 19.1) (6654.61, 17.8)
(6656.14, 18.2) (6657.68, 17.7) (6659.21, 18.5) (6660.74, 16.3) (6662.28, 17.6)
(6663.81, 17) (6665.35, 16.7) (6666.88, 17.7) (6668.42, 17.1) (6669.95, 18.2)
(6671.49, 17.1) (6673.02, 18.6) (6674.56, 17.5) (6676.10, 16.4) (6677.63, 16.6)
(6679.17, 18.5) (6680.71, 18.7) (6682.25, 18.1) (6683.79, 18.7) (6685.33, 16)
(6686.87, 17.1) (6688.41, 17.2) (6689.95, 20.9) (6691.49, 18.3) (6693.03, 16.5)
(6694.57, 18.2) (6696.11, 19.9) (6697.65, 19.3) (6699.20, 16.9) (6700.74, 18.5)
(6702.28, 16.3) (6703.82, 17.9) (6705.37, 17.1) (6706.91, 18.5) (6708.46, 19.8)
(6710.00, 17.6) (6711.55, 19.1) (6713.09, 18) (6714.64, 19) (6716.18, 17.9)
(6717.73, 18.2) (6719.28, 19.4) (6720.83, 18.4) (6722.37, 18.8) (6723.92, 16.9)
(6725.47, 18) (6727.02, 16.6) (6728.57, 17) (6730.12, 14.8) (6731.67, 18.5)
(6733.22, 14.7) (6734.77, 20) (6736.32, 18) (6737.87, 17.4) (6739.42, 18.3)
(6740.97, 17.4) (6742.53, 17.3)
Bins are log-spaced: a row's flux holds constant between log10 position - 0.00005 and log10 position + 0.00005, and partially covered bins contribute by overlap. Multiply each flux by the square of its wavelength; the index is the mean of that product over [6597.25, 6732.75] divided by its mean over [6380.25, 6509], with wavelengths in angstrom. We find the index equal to 1.1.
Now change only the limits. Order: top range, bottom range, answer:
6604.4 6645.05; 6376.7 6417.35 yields 1.07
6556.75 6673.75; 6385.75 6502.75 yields 1.03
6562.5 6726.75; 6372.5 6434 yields 1.11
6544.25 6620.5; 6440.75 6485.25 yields 0.99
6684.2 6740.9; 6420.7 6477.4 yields 1.08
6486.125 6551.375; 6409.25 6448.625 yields 1.05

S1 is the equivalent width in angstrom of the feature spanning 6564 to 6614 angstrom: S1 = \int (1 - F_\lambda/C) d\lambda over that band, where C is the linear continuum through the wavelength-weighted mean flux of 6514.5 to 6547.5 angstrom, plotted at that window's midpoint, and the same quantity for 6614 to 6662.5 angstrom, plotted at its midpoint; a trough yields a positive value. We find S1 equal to 2.6 angstrom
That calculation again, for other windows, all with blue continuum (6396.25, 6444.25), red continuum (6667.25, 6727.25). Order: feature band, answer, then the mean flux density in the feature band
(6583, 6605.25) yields 2.36 angstrom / 15.9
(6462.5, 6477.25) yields 0.07 angstrom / 17.5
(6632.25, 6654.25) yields 0.30 angstrom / 17.7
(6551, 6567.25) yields 0.10 angstrom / 17.7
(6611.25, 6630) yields 0.97 angstrom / 16.9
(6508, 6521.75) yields -0.47 angstrom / 18.3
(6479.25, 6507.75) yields -0.14 angstrom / 17.7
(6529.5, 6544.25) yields -0.63 angstrom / 18.5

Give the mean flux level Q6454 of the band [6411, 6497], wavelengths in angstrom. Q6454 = 17.6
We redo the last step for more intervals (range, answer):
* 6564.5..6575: 18.5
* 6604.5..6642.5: 16.7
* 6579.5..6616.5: 16.2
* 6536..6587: 17.9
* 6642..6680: 17.8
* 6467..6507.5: 17.7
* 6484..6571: 18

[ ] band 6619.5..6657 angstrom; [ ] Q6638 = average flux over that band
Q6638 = 17.5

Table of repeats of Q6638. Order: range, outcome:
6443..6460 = 18.4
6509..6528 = 18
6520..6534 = 17.9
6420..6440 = 17.6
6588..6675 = 16.9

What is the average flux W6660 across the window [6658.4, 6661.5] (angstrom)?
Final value 17.4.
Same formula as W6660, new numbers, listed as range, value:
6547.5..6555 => 17.5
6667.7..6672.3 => 17.5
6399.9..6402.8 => 15.9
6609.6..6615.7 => 16.5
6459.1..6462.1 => 16.9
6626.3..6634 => 16.8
